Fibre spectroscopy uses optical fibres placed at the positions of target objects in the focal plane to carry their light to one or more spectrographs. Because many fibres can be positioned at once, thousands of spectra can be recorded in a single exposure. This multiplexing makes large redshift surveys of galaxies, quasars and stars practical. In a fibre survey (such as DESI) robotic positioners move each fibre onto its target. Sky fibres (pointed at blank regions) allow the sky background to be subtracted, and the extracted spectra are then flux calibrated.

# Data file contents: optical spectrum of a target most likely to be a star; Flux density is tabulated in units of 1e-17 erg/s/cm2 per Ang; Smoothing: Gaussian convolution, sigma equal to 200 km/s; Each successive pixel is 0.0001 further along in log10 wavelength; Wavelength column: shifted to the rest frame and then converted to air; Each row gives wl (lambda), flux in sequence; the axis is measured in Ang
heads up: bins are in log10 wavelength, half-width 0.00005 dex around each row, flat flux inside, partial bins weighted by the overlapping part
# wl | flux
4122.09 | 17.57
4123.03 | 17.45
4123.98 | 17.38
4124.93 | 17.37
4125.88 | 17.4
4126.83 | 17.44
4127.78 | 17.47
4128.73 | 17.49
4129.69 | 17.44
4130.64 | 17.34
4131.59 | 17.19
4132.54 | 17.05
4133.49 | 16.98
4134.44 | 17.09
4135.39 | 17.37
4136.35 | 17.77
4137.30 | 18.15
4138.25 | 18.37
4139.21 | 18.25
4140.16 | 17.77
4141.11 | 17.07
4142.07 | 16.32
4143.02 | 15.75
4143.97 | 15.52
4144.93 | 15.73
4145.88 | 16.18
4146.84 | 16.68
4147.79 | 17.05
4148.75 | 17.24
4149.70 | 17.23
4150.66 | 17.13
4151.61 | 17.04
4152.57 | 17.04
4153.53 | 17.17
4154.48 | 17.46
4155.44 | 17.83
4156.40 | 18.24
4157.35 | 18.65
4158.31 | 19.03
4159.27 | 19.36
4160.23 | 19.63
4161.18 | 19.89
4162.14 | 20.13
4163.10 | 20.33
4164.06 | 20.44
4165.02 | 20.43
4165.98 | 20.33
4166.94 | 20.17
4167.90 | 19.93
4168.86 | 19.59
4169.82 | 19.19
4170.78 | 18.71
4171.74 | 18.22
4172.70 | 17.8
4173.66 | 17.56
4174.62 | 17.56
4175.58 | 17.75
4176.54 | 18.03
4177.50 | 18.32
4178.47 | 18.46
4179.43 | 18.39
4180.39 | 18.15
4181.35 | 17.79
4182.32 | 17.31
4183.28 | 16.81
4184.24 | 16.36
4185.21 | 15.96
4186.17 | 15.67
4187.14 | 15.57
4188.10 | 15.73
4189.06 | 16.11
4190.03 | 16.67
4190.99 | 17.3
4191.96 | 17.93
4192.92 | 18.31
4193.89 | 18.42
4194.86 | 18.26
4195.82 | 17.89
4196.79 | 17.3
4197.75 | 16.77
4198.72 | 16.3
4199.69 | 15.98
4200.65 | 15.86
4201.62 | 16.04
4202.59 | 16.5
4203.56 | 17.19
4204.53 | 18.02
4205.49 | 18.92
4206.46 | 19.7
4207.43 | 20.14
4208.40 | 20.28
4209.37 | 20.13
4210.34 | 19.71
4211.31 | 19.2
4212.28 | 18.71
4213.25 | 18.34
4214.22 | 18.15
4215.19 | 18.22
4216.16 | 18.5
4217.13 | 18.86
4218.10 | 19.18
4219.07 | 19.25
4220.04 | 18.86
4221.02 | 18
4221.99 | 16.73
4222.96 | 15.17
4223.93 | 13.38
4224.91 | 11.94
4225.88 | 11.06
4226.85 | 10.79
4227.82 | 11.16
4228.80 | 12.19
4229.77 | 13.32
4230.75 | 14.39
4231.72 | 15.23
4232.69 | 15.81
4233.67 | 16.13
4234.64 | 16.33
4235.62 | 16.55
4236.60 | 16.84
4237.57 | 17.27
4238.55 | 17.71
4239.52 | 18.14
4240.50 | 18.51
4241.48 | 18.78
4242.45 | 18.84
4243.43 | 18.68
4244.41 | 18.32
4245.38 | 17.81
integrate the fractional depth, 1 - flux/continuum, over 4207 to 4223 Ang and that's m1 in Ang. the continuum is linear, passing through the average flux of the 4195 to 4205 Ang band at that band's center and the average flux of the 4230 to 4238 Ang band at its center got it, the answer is -2.24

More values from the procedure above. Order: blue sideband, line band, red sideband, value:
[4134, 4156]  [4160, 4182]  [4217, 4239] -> -3.18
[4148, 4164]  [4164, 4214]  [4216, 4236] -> -3.17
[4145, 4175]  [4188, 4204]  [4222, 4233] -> -1.35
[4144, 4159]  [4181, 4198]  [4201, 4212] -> 1.15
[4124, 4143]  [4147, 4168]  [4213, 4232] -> -2.19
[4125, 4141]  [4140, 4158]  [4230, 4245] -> 0.46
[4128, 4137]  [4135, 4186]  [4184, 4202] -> -2.81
